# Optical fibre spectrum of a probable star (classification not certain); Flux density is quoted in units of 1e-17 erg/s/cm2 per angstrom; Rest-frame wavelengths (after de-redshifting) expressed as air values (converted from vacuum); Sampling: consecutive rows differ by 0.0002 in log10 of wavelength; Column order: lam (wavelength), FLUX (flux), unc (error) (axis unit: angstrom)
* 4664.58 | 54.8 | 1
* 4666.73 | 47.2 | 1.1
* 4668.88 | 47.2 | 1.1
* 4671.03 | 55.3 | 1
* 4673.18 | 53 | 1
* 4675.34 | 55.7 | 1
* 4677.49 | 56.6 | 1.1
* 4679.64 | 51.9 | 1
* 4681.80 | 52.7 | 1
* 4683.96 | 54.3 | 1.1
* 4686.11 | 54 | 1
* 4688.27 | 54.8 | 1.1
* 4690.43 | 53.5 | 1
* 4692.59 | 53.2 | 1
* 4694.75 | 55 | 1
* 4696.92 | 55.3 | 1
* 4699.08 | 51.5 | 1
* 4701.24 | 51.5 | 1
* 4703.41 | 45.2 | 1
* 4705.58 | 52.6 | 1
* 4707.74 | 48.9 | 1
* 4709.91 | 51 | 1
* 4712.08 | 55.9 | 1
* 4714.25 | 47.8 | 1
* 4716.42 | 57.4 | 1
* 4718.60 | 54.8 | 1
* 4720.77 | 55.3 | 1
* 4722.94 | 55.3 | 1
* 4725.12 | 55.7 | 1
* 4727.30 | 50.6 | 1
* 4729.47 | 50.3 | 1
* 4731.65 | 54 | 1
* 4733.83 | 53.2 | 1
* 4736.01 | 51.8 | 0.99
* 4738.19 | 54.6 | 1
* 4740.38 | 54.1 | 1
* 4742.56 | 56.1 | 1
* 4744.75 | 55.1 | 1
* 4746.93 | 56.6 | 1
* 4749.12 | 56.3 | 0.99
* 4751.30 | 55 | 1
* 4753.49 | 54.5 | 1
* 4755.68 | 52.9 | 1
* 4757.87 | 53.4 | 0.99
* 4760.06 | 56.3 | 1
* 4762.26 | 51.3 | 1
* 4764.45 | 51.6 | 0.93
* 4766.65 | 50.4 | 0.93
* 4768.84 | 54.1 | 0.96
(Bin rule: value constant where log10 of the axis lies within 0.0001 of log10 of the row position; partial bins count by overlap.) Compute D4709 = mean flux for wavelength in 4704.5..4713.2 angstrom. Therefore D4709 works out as 52.1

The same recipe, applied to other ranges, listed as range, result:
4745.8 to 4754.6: 55.6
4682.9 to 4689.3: 54.4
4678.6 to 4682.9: 52.2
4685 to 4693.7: 53.9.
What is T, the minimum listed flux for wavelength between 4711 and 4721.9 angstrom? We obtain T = 47.8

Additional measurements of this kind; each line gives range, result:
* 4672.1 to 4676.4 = 53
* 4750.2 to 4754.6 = 54.5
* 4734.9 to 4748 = 51.8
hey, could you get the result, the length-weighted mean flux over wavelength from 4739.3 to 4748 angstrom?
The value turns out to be 55.5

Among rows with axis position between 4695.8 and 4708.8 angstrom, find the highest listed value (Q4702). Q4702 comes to 55.3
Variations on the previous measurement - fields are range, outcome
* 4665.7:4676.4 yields 55.7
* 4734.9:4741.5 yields 54.6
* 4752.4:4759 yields 54.5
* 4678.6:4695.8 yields 55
